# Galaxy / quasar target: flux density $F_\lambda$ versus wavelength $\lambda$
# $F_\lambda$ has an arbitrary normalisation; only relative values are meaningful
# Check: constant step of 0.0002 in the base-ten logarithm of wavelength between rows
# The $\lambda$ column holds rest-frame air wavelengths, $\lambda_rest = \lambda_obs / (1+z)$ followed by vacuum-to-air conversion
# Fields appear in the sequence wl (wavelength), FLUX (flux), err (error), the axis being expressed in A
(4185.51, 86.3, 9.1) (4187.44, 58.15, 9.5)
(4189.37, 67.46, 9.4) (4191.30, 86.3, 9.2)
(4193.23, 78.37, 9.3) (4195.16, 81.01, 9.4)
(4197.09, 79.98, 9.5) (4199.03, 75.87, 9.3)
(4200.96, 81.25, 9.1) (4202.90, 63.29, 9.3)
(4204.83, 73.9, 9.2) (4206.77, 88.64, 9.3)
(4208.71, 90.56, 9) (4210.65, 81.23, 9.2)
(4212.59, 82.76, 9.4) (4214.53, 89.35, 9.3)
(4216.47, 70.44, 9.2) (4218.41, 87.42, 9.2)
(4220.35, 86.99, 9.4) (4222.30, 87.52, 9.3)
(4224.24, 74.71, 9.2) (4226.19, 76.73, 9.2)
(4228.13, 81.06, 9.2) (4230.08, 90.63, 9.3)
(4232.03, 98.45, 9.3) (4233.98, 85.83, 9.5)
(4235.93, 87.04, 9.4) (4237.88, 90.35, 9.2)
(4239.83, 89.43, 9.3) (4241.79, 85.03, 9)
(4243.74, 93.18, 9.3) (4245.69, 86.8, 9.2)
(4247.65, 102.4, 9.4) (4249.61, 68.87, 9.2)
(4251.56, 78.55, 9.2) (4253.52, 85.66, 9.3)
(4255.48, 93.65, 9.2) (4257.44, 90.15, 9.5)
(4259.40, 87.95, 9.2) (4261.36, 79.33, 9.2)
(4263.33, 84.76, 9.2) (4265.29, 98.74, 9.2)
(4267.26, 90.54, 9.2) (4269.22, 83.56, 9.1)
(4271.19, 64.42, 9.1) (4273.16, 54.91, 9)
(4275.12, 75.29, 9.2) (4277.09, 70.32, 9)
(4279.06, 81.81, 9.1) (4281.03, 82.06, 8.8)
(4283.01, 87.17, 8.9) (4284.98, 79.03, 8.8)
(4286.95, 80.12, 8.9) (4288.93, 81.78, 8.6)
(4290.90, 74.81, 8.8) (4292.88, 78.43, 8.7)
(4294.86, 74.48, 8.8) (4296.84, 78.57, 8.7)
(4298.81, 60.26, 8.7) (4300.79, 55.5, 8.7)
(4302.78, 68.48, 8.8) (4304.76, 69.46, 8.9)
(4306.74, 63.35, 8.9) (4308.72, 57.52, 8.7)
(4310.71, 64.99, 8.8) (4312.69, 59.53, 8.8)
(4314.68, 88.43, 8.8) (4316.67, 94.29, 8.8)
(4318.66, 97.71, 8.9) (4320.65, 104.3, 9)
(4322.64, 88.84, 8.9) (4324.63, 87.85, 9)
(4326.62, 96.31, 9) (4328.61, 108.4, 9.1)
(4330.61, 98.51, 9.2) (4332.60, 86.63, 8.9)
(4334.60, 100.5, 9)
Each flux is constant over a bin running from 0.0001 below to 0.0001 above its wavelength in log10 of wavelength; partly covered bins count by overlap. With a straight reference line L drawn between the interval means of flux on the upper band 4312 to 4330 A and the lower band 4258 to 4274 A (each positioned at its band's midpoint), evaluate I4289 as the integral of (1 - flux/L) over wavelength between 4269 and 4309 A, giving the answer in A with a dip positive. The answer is 6.1 A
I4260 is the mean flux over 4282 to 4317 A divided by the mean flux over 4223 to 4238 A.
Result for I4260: 0.85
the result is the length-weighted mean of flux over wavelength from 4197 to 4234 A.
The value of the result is 82.3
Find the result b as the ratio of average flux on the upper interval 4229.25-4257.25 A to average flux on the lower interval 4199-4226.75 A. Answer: 1.09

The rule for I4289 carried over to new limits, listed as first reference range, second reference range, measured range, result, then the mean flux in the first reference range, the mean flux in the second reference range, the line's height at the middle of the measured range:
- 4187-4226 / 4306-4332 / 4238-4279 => -0.5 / 79.5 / 85.6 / 82.3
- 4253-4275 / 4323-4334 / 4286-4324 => 6.2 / 82.7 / 95.3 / 90.7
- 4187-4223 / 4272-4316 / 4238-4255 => -2.3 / 79.8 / 72.2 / 76.2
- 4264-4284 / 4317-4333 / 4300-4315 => 4.2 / 79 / 96.4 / 90.4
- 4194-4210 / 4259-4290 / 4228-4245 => -2.1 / 79.3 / 79.9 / 79.6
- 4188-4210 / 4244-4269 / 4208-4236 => -0.9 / 78.4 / 87.3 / 82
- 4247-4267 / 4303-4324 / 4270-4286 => 1.8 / 86.9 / 78.6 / 83.8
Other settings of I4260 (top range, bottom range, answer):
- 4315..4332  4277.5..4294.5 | 1.20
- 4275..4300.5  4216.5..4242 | 0.90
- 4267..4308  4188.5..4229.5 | 0.92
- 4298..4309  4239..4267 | 0.72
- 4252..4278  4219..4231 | 0.98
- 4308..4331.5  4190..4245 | 1.05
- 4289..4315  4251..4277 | 0.84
